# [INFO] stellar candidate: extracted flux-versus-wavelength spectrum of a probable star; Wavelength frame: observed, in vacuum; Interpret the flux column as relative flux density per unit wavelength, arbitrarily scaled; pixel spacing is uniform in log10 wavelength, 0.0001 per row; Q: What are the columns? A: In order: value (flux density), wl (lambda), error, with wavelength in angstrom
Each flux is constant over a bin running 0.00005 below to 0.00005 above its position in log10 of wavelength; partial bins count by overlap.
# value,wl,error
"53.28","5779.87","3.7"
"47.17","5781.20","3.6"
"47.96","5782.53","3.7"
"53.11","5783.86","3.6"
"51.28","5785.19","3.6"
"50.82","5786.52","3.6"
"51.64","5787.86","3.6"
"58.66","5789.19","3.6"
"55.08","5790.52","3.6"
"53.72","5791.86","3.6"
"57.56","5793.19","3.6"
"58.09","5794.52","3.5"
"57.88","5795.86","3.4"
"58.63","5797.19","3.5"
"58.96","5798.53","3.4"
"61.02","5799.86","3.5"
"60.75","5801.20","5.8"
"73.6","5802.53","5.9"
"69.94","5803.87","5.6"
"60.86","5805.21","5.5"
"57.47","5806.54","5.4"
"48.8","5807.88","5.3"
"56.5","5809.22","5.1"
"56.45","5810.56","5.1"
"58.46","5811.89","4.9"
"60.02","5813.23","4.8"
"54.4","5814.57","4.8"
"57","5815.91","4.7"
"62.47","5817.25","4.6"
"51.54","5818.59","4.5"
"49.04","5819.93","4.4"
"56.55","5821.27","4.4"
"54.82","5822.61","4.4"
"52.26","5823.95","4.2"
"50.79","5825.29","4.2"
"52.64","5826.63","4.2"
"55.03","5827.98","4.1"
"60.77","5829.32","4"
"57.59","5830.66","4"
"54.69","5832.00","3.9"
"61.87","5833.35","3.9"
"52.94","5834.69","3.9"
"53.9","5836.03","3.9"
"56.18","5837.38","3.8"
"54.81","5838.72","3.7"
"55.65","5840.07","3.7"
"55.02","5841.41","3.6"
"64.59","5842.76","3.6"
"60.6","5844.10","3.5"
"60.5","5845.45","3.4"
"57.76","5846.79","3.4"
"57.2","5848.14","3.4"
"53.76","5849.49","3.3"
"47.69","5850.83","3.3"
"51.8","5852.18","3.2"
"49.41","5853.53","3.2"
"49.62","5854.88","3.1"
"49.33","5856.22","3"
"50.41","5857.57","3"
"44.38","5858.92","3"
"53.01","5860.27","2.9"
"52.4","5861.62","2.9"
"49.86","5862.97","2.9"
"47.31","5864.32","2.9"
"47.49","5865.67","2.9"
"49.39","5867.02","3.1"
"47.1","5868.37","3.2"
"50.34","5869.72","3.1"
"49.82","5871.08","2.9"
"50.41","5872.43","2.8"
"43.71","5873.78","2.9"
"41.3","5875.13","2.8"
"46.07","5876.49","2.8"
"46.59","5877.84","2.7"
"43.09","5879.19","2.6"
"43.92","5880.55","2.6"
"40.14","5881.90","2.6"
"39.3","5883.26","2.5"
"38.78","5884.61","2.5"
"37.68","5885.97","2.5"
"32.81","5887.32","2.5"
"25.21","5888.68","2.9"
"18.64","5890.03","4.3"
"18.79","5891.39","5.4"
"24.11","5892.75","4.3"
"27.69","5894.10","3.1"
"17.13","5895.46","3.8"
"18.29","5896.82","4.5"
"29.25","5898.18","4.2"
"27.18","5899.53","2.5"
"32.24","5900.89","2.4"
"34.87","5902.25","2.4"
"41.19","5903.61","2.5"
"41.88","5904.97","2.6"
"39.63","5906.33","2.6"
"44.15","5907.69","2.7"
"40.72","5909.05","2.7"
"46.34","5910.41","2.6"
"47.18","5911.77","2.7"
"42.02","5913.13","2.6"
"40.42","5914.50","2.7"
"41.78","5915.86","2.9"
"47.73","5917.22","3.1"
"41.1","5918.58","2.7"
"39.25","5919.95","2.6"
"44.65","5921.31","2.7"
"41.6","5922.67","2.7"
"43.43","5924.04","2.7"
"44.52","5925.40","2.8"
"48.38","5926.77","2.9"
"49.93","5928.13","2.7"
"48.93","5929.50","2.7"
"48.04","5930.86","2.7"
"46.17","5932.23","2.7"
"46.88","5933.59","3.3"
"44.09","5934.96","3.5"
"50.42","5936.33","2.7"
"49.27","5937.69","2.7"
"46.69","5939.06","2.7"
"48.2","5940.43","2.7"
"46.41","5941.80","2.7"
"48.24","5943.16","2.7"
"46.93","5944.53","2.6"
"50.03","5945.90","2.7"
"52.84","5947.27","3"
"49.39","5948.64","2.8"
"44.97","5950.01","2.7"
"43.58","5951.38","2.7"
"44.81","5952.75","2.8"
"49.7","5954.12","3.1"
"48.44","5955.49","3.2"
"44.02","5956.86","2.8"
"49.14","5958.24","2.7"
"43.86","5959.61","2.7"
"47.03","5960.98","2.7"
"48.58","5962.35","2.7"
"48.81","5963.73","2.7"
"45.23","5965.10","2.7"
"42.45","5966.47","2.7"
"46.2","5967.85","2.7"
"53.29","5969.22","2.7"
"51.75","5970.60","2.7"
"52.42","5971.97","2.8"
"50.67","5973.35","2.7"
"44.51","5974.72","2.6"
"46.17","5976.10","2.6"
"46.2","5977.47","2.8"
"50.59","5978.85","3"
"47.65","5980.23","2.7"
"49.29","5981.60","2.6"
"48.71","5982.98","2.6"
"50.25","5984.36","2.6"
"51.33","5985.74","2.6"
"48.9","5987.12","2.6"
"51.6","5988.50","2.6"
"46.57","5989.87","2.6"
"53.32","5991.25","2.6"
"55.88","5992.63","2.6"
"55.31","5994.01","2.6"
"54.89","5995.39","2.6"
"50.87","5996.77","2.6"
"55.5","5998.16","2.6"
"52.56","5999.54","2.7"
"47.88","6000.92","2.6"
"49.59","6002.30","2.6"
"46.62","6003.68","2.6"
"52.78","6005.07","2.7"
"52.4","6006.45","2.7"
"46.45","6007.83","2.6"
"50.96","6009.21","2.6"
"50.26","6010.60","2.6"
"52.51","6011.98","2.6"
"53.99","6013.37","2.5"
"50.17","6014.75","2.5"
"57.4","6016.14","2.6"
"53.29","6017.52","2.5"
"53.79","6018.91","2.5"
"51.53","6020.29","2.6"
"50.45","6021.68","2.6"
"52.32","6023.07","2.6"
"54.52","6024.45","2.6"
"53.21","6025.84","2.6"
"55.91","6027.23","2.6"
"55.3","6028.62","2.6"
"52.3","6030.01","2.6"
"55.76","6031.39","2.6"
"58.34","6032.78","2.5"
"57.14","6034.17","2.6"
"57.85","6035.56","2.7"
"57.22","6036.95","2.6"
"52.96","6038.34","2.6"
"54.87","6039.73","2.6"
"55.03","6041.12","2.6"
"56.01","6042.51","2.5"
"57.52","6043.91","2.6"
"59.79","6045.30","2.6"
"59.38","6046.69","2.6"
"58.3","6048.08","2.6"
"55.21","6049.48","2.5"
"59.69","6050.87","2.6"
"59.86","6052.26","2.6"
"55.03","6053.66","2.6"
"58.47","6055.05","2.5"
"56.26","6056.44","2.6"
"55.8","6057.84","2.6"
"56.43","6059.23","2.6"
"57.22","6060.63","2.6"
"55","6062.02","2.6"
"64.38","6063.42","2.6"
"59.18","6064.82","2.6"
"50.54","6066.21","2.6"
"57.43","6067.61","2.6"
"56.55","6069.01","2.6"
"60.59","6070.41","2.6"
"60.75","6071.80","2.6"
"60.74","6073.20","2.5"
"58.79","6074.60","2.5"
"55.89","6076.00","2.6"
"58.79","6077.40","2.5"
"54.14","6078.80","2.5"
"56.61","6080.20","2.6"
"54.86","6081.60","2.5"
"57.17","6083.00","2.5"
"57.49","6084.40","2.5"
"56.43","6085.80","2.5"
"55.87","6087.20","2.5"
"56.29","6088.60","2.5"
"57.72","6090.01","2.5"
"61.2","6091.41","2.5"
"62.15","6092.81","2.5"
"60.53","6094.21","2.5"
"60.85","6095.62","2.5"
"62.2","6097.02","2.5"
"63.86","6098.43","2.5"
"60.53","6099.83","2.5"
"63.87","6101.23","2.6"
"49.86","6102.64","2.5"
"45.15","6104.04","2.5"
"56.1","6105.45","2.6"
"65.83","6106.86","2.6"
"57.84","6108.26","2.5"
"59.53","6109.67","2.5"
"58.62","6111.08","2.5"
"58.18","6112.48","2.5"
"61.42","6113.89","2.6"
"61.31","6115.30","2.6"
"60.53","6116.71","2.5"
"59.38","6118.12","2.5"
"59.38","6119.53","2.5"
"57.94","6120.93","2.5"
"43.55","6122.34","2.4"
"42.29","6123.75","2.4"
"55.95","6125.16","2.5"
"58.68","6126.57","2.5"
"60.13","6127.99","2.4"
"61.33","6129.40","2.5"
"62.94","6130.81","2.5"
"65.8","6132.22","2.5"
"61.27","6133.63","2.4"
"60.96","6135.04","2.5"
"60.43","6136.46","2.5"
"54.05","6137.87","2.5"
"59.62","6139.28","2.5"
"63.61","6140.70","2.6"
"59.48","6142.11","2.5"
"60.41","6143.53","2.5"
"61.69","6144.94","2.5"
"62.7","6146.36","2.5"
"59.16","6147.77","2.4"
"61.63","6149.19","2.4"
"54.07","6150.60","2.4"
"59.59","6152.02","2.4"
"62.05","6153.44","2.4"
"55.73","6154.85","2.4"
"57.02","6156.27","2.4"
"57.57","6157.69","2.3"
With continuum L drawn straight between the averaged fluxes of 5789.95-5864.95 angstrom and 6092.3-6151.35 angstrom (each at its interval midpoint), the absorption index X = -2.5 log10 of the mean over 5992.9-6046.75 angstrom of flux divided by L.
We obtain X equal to 0.08 mag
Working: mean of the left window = 55.8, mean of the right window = 58.9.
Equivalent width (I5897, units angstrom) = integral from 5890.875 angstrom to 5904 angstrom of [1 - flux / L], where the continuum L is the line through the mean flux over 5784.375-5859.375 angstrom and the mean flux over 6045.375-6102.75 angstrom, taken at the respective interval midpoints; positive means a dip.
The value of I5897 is 6.9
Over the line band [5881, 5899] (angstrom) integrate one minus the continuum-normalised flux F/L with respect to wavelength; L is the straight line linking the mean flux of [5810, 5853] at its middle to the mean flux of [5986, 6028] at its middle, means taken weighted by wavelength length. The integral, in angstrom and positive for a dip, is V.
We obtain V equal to 8.62 angstrom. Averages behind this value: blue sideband 55.9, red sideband 52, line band 28.5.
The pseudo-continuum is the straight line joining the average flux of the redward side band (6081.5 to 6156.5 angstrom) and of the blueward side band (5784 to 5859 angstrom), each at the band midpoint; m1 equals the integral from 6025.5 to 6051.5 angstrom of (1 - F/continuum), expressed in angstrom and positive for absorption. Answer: 0.7 angstrom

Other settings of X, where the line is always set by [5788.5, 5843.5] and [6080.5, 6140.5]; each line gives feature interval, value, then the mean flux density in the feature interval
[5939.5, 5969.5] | 0.217 mag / 47.3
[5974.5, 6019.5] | 0.140 mag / 50.9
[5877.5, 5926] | 0.489 mag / 36.7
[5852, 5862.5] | 0.151 mag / 50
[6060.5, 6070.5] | 0.014 mag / 57.4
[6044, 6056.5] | 0.000 mag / 58.1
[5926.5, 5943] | 0.204 mag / 47.8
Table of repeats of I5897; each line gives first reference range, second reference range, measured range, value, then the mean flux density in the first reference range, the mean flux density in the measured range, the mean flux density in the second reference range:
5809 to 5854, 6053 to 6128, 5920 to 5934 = 2.6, 55.7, 45.9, 57.6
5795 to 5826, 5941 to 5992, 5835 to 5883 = 3.7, 57.7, 50.6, 48.2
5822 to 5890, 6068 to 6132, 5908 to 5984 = 8.7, 49.7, 46.7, 58.1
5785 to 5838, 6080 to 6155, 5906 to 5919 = 3.2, 56.8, 43.2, 58.7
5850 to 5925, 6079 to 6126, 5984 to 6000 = -1.1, 40.9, 52.3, 57.6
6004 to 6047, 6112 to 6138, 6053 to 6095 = -1.1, 54.1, 57.6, 58.3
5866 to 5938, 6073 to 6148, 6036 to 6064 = -2.1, 40.3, 57.2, 58.5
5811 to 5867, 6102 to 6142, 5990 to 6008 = 1.4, 54.2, 51.8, 58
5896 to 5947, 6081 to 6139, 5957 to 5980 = -0.5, 42.9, 47.8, 58.3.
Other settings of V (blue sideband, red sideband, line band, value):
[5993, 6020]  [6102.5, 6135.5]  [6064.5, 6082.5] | -0.6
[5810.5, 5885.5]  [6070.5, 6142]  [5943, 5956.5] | 1.7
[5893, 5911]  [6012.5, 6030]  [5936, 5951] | -2.9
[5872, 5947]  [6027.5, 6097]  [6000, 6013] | 0.3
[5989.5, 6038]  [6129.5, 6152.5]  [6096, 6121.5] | -0.2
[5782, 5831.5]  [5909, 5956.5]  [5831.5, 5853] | -1.0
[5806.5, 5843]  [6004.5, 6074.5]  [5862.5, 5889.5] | 6.0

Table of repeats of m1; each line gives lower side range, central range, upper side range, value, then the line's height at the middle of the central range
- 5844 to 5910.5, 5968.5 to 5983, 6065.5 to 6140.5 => -0.1 angstrom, 49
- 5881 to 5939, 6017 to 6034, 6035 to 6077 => -0.1 angstrom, 53.5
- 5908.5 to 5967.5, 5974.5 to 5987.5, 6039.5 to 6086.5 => 0.4 angstrom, 50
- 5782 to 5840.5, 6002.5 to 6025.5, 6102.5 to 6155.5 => 2.4 angstrom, 57.7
